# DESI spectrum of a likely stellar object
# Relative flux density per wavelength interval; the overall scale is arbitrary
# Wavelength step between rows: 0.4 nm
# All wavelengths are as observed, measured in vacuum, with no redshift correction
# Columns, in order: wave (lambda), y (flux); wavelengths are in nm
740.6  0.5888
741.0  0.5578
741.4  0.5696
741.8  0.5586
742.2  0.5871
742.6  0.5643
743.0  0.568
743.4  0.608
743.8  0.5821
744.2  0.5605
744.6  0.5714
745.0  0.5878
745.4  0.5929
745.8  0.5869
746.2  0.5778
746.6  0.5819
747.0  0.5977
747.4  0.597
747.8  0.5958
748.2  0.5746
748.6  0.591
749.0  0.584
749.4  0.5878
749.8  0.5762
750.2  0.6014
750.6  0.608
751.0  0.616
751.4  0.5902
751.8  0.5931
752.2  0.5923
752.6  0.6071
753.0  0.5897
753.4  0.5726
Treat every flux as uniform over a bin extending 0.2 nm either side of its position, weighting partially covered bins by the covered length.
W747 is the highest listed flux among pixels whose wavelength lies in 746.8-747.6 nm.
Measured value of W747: 0.5977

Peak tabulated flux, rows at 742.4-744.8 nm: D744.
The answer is 0.608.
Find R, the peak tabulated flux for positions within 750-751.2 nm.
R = 0.616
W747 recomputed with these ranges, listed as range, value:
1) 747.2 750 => 0.597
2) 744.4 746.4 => 0.5929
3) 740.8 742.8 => 0.5871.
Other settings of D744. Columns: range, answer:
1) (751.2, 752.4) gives 0.5931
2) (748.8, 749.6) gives 0.5878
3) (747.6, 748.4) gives 0.5958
